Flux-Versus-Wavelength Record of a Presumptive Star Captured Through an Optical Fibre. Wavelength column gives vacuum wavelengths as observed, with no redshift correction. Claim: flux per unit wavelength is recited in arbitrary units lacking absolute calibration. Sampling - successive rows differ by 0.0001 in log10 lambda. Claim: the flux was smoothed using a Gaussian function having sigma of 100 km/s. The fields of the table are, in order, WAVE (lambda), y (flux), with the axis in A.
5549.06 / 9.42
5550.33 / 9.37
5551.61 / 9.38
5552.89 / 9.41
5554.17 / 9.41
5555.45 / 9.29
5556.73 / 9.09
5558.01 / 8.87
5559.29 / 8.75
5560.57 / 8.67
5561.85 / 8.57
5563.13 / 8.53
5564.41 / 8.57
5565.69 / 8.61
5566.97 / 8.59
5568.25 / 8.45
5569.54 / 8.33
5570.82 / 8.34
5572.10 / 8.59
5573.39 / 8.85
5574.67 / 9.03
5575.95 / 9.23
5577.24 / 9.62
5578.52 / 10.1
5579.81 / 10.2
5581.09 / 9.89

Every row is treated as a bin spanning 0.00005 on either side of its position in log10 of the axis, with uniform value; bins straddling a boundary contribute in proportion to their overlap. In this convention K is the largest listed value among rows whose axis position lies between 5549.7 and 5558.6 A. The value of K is 9.41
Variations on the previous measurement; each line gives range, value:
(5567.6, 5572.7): 8.59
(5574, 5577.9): 9.62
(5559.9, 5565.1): 8.67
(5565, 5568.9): 8.61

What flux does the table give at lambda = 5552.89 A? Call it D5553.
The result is 9.41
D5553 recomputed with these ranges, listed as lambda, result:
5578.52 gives 10.1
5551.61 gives 9.38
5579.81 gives 10.2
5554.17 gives 9.41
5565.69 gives 8.61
